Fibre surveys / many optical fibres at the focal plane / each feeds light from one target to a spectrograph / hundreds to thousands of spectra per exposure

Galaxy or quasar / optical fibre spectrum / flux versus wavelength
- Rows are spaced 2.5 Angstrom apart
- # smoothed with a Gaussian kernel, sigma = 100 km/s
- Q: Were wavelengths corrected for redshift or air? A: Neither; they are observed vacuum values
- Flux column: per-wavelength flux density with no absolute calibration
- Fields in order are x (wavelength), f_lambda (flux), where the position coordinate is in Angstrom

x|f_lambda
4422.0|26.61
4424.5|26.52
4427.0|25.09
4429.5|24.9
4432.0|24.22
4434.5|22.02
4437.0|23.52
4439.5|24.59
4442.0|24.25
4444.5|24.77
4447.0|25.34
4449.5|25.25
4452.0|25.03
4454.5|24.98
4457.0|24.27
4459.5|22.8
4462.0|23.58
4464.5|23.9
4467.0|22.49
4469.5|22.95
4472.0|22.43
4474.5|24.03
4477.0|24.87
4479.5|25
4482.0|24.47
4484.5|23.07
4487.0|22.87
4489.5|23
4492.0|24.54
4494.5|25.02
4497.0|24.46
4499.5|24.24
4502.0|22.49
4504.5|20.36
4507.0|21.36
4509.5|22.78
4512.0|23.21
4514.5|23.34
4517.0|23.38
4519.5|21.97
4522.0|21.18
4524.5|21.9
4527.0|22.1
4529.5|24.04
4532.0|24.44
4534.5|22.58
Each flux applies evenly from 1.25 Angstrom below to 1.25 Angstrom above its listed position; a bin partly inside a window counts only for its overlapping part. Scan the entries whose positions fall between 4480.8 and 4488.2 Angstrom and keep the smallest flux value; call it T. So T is 22.87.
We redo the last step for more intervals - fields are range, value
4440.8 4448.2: 24.25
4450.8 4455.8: 24.98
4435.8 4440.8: 23.52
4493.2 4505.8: 20.36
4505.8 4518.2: 21.36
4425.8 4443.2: 22.02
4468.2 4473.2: 22.43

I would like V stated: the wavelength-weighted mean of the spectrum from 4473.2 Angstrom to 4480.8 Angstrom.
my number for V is 24.6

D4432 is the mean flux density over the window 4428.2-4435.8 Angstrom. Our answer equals 23.7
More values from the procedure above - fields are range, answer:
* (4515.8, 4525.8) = 22.1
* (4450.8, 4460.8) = 24.3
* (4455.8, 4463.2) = 23.5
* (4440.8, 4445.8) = 24.5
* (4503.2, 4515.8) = 22.2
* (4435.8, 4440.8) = 24.1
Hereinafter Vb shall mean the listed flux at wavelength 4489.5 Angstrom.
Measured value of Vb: 23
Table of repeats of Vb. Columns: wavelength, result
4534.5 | 22.58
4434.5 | 22.02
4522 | 21.18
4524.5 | 21.9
